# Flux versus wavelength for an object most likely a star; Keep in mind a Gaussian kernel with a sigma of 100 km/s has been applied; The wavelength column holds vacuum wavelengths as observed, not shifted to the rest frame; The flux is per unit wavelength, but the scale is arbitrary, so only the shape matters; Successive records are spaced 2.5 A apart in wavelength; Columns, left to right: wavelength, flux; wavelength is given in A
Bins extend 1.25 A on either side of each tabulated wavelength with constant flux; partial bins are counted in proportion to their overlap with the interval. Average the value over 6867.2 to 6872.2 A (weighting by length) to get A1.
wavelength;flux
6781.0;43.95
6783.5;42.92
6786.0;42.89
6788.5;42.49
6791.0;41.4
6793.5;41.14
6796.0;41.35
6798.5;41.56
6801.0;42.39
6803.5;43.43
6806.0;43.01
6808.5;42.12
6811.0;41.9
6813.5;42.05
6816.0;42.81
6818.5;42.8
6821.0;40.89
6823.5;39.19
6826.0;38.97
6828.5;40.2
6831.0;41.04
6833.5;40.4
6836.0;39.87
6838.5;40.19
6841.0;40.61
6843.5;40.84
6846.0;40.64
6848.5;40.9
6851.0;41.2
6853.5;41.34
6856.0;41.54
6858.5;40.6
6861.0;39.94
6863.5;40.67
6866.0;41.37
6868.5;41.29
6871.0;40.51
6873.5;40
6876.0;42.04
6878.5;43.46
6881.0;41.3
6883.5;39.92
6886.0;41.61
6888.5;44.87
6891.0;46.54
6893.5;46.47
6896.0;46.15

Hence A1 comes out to 40.9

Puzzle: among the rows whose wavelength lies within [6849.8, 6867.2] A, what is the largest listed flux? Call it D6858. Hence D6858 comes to 41.54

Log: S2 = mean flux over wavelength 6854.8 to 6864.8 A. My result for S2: 40.7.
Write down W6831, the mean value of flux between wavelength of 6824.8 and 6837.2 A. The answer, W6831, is 40.1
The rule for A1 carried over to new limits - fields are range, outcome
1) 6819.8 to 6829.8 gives 39.8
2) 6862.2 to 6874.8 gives 40.8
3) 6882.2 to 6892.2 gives 43.2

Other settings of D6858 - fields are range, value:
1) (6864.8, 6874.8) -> 41.37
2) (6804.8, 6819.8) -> 43.01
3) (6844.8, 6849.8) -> 40.9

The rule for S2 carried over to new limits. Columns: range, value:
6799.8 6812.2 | 42.6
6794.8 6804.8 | 42.2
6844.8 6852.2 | 40.9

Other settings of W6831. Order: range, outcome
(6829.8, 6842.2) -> 40.4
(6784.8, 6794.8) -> 42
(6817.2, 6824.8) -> 41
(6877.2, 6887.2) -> 41.6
